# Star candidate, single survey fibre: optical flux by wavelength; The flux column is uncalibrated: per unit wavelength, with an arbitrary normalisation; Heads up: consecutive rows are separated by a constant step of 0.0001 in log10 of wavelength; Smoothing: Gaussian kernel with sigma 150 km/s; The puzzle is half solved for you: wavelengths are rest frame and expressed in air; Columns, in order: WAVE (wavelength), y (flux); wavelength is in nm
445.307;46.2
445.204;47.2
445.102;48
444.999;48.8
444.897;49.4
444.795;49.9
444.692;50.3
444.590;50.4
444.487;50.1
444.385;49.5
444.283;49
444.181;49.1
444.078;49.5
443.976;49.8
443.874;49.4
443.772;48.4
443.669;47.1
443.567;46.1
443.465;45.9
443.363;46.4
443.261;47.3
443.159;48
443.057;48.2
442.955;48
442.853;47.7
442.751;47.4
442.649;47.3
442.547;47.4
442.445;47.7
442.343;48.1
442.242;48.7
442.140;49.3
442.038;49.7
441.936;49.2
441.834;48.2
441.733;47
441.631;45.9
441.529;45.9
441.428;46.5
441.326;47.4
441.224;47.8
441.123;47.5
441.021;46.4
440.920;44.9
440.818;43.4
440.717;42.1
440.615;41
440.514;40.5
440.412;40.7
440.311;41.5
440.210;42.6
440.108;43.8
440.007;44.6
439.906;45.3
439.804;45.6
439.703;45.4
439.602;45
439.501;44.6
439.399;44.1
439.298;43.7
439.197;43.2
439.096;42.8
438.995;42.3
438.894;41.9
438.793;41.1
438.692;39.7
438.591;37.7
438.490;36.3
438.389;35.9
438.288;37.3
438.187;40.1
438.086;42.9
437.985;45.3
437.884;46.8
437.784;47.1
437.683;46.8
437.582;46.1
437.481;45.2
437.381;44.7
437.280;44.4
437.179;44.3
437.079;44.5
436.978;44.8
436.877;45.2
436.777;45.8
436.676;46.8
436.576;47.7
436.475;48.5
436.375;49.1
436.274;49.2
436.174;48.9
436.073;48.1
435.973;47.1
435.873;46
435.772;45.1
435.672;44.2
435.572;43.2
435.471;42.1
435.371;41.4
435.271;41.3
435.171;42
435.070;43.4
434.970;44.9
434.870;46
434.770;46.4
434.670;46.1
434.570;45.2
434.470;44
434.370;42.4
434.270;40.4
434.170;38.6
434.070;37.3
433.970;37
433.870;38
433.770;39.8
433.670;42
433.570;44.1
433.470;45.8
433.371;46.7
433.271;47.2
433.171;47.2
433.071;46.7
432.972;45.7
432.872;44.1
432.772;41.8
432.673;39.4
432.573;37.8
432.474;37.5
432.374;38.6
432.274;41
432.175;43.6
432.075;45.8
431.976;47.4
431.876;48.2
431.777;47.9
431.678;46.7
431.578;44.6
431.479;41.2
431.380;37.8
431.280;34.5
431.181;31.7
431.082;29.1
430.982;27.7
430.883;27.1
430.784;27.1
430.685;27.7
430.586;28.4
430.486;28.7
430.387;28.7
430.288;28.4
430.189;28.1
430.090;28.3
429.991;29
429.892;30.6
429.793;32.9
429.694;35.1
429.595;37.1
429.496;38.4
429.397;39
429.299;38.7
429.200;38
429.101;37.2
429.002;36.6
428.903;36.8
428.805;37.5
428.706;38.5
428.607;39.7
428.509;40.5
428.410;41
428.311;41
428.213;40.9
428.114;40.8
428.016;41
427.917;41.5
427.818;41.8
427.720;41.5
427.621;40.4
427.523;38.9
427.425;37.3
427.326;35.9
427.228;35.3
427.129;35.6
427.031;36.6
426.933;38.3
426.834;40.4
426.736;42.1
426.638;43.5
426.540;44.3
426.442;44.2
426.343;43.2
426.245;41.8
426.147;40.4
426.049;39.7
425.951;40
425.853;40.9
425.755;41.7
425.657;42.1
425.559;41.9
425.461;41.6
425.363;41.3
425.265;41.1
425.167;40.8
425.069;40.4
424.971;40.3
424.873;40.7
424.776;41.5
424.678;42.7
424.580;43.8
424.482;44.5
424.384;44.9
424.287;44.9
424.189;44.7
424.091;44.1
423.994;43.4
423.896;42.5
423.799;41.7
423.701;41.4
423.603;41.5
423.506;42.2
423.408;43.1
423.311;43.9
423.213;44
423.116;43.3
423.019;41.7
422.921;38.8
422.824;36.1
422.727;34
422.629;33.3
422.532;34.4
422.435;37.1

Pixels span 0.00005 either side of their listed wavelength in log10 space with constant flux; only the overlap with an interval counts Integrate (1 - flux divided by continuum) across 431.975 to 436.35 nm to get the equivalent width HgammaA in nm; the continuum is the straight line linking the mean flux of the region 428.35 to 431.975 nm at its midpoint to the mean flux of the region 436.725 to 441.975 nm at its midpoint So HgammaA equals -0.48 nm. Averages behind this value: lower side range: 35.4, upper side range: 43.9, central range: 43.4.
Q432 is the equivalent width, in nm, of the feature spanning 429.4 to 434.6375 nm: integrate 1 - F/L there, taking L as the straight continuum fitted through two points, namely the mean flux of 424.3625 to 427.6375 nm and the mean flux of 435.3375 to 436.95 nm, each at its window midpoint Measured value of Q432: 0.68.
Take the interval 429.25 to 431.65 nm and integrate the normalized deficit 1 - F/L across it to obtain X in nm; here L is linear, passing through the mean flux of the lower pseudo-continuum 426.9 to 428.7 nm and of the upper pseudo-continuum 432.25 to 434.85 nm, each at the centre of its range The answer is 0.48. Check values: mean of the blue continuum 39.3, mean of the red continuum 42.4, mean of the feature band 32.6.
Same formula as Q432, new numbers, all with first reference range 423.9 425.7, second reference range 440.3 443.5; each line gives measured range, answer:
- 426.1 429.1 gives 0.23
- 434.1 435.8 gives 0.06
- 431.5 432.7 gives 0.02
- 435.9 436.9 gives -0.06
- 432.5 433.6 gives 0.01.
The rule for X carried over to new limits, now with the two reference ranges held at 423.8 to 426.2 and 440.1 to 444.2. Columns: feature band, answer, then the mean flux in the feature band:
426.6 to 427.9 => 0.110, 39.1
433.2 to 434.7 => 0.071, 42.3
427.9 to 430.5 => 0.425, 36.1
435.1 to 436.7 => -0.025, 45.6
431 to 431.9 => 0.087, 39.5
